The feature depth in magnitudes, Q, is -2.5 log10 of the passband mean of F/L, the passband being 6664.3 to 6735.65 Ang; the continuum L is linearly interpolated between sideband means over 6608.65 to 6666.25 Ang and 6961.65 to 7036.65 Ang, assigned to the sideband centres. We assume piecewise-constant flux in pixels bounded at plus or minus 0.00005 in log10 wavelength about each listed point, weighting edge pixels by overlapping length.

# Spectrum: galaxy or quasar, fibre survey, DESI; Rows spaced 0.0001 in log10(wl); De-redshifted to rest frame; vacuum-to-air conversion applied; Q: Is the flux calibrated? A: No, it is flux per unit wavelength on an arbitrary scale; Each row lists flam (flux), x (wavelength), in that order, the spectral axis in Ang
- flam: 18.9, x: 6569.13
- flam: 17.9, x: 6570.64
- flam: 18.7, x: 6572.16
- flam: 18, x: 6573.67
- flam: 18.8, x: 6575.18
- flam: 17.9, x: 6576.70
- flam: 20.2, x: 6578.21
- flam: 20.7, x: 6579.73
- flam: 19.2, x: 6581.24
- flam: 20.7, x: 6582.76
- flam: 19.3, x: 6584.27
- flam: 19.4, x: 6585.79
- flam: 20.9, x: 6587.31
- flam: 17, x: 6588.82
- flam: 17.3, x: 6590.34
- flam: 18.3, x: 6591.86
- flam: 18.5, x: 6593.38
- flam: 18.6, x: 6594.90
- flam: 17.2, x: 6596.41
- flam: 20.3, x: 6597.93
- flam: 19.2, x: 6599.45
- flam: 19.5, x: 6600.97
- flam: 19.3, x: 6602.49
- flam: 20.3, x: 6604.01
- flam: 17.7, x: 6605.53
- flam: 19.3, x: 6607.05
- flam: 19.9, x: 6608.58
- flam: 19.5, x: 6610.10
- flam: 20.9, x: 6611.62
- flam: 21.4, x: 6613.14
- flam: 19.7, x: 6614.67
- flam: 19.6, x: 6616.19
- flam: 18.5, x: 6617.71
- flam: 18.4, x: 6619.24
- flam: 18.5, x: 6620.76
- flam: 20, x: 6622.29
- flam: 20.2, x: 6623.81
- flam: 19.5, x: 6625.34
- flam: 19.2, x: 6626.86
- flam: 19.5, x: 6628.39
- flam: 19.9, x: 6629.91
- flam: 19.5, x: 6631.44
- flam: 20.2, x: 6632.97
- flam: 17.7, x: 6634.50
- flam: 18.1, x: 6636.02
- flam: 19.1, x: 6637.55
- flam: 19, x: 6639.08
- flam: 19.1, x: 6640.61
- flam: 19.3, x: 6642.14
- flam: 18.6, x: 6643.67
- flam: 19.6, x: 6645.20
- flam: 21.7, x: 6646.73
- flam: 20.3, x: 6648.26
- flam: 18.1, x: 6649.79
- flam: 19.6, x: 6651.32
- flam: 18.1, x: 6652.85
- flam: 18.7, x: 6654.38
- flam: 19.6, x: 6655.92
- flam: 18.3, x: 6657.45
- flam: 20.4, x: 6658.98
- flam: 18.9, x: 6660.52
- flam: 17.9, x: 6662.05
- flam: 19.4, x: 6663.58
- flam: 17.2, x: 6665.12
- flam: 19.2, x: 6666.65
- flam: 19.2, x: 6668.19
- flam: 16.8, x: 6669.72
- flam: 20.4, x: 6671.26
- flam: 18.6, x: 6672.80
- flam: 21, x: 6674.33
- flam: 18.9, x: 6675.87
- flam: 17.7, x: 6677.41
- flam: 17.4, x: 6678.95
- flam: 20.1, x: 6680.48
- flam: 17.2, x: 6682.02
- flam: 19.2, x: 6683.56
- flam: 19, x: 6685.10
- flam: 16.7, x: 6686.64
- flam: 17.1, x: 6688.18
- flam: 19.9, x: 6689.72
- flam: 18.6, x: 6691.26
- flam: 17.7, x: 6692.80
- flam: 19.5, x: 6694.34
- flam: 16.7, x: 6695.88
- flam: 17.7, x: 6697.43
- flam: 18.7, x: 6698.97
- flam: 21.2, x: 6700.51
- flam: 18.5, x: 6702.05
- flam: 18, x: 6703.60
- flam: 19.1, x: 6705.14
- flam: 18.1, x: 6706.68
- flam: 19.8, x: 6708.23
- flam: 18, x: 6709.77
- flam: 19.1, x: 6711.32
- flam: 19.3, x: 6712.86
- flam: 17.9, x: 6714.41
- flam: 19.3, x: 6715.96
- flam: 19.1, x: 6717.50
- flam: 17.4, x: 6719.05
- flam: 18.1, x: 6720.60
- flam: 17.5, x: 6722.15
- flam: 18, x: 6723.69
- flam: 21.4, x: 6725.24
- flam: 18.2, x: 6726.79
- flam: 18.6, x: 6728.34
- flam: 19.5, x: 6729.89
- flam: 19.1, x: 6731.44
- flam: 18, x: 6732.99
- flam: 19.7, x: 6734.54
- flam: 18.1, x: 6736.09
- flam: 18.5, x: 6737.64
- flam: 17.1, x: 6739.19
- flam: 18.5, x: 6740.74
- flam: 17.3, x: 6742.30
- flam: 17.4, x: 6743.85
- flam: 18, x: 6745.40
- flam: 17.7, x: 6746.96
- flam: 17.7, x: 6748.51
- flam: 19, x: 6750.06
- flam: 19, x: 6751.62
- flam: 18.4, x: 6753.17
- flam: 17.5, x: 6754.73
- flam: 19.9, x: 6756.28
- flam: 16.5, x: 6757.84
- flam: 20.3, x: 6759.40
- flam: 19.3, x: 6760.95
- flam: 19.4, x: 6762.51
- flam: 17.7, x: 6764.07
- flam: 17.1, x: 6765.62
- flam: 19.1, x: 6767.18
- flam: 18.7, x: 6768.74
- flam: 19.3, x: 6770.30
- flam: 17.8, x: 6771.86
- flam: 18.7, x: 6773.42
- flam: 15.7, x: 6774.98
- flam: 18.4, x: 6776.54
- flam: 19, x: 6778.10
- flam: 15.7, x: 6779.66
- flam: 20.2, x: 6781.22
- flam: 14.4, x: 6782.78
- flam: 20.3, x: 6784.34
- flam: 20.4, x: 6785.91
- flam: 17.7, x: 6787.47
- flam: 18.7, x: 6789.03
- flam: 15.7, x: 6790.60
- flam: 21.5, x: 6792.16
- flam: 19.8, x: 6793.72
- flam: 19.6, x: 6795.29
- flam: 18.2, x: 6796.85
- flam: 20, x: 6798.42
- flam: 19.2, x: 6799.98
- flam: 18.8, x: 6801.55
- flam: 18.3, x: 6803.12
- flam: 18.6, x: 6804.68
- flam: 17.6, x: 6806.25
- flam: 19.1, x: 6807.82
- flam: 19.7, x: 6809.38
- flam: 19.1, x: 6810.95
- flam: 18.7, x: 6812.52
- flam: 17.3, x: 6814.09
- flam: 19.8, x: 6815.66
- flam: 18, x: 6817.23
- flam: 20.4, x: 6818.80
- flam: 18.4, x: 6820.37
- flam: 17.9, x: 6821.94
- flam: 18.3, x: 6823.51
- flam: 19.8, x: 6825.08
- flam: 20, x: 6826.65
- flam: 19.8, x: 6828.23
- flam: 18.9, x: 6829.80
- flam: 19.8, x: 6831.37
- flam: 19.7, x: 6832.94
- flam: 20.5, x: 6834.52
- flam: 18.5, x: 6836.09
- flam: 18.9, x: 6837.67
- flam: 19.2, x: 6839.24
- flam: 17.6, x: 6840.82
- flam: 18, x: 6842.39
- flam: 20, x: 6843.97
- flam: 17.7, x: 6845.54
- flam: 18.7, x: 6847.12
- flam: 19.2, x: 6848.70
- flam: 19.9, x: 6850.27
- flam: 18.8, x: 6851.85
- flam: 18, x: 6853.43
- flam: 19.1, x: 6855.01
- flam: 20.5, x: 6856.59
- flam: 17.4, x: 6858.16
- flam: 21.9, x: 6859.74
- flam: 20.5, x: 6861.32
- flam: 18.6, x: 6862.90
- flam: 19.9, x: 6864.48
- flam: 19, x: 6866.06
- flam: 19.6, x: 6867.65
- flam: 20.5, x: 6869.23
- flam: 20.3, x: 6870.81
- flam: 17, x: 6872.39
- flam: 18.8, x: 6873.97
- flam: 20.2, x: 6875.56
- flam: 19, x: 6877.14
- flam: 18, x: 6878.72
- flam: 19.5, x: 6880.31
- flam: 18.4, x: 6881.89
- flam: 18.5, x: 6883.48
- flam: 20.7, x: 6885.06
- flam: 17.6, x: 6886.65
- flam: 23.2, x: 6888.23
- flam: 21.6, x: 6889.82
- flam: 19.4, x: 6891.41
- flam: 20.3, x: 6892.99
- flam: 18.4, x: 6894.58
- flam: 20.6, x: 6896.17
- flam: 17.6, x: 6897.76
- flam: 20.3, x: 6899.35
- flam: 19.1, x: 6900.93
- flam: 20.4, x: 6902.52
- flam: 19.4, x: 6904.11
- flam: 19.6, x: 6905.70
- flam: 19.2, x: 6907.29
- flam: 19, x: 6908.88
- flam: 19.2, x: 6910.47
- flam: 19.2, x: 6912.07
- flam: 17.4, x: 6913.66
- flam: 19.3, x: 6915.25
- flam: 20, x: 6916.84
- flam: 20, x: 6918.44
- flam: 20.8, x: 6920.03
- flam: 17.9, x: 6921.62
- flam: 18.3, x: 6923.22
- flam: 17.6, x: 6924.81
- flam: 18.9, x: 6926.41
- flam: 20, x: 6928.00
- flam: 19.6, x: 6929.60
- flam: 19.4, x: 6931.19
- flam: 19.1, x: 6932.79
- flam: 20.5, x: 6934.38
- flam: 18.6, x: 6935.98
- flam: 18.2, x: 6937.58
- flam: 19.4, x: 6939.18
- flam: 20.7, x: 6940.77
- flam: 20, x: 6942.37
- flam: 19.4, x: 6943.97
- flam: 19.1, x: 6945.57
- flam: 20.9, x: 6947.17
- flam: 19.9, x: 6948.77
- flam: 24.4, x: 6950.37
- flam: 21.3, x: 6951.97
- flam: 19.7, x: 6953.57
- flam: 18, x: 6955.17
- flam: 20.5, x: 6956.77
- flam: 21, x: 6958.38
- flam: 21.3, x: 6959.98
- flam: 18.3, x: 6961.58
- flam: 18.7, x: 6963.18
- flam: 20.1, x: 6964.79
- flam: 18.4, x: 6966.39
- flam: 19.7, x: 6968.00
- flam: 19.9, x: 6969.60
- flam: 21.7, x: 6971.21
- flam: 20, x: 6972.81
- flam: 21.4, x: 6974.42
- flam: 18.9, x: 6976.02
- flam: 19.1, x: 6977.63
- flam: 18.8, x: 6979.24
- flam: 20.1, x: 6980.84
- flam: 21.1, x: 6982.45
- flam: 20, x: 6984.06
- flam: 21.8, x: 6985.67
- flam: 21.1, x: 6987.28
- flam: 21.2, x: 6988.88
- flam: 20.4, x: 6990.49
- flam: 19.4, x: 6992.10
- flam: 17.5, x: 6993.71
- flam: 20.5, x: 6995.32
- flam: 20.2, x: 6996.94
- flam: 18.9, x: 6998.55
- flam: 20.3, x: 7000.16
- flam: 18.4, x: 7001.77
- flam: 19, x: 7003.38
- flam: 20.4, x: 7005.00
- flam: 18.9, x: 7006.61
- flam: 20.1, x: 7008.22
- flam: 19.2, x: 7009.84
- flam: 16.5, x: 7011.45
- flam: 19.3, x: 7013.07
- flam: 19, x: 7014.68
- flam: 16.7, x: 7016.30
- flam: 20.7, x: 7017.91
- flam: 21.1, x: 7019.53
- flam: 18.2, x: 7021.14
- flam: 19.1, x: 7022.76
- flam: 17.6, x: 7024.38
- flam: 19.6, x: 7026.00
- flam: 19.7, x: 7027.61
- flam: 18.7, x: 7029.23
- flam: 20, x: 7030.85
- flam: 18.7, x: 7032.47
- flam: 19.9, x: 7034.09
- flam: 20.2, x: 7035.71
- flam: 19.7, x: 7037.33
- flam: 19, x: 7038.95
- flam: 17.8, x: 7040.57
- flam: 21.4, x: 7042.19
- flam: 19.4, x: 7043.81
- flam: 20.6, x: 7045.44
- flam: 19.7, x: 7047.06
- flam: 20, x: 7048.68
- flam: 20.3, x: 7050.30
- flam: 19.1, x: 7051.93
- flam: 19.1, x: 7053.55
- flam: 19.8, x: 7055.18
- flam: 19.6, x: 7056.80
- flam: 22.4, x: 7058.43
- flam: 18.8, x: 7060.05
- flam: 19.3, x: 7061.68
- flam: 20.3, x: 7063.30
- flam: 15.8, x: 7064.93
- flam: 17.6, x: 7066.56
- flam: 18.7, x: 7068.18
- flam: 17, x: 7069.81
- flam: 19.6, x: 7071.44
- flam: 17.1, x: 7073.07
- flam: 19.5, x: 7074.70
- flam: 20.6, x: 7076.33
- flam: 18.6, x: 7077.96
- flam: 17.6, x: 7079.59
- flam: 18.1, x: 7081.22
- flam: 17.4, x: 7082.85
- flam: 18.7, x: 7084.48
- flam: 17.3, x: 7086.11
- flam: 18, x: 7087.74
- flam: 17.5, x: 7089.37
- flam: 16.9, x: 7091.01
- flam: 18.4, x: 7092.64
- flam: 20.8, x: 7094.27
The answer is 0.04 mag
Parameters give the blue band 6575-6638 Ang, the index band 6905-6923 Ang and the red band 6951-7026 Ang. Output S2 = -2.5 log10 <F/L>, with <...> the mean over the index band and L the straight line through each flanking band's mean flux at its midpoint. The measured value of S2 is 0.02 mag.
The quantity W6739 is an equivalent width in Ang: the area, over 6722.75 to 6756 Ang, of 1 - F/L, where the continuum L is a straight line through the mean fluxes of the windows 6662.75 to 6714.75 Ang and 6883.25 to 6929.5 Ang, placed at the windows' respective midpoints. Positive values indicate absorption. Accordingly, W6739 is 0.7 Ang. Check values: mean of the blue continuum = 18.6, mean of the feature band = 18.4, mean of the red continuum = 19.4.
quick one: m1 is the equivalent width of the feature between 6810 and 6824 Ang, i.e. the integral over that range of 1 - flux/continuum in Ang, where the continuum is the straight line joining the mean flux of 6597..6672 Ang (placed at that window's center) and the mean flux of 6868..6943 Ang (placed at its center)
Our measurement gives 0.5 Ang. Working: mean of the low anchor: 19.3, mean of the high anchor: 19.4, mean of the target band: 18.7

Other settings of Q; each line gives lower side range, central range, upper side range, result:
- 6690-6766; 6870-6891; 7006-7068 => -0.03 mag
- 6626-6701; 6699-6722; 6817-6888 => 0.01 mag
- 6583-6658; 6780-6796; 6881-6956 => 0.04 mag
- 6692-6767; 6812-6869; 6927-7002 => 0.00 mag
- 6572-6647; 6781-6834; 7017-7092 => 0.01 mag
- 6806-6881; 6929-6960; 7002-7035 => -0.05 mag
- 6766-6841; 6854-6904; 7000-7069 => -0.03 mag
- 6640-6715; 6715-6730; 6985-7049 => 0.01 mag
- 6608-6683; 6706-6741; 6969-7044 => 0.04 mag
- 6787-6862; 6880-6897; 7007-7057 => -0.04 mag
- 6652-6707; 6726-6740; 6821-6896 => 0.02 mag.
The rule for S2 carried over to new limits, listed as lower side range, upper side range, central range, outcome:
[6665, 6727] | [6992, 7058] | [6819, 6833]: -0.02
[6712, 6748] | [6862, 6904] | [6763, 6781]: 0.04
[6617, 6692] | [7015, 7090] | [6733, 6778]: 0.04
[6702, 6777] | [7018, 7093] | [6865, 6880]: -0.03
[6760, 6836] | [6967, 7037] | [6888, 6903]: -0.04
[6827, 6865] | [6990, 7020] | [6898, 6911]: -0.01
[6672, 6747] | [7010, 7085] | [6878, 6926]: -0.03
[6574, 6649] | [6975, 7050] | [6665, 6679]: 0.03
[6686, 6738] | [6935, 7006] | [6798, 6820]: 0.01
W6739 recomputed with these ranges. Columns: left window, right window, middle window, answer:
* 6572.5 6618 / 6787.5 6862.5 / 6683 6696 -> 0.56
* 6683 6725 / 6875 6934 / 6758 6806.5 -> 0.82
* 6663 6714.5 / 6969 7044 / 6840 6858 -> 0.28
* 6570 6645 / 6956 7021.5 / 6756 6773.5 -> 0.71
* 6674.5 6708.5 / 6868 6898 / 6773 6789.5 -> 0.77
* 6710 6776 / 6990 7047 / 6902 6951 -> -1.27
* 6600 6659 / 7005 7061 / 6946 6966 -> -0.89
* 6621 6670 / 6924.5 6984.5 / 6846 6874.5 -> 0.48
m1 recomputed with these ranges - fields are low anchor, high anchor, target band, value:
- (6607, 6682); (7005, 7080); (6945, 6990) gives -2.46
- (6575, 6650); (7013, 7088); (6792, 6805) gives -0.03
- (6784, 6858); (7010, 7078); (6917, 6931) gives -0.08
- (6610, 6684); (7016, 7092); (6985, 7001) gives -0.91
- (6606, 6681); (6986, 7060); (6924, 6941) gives 0.20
